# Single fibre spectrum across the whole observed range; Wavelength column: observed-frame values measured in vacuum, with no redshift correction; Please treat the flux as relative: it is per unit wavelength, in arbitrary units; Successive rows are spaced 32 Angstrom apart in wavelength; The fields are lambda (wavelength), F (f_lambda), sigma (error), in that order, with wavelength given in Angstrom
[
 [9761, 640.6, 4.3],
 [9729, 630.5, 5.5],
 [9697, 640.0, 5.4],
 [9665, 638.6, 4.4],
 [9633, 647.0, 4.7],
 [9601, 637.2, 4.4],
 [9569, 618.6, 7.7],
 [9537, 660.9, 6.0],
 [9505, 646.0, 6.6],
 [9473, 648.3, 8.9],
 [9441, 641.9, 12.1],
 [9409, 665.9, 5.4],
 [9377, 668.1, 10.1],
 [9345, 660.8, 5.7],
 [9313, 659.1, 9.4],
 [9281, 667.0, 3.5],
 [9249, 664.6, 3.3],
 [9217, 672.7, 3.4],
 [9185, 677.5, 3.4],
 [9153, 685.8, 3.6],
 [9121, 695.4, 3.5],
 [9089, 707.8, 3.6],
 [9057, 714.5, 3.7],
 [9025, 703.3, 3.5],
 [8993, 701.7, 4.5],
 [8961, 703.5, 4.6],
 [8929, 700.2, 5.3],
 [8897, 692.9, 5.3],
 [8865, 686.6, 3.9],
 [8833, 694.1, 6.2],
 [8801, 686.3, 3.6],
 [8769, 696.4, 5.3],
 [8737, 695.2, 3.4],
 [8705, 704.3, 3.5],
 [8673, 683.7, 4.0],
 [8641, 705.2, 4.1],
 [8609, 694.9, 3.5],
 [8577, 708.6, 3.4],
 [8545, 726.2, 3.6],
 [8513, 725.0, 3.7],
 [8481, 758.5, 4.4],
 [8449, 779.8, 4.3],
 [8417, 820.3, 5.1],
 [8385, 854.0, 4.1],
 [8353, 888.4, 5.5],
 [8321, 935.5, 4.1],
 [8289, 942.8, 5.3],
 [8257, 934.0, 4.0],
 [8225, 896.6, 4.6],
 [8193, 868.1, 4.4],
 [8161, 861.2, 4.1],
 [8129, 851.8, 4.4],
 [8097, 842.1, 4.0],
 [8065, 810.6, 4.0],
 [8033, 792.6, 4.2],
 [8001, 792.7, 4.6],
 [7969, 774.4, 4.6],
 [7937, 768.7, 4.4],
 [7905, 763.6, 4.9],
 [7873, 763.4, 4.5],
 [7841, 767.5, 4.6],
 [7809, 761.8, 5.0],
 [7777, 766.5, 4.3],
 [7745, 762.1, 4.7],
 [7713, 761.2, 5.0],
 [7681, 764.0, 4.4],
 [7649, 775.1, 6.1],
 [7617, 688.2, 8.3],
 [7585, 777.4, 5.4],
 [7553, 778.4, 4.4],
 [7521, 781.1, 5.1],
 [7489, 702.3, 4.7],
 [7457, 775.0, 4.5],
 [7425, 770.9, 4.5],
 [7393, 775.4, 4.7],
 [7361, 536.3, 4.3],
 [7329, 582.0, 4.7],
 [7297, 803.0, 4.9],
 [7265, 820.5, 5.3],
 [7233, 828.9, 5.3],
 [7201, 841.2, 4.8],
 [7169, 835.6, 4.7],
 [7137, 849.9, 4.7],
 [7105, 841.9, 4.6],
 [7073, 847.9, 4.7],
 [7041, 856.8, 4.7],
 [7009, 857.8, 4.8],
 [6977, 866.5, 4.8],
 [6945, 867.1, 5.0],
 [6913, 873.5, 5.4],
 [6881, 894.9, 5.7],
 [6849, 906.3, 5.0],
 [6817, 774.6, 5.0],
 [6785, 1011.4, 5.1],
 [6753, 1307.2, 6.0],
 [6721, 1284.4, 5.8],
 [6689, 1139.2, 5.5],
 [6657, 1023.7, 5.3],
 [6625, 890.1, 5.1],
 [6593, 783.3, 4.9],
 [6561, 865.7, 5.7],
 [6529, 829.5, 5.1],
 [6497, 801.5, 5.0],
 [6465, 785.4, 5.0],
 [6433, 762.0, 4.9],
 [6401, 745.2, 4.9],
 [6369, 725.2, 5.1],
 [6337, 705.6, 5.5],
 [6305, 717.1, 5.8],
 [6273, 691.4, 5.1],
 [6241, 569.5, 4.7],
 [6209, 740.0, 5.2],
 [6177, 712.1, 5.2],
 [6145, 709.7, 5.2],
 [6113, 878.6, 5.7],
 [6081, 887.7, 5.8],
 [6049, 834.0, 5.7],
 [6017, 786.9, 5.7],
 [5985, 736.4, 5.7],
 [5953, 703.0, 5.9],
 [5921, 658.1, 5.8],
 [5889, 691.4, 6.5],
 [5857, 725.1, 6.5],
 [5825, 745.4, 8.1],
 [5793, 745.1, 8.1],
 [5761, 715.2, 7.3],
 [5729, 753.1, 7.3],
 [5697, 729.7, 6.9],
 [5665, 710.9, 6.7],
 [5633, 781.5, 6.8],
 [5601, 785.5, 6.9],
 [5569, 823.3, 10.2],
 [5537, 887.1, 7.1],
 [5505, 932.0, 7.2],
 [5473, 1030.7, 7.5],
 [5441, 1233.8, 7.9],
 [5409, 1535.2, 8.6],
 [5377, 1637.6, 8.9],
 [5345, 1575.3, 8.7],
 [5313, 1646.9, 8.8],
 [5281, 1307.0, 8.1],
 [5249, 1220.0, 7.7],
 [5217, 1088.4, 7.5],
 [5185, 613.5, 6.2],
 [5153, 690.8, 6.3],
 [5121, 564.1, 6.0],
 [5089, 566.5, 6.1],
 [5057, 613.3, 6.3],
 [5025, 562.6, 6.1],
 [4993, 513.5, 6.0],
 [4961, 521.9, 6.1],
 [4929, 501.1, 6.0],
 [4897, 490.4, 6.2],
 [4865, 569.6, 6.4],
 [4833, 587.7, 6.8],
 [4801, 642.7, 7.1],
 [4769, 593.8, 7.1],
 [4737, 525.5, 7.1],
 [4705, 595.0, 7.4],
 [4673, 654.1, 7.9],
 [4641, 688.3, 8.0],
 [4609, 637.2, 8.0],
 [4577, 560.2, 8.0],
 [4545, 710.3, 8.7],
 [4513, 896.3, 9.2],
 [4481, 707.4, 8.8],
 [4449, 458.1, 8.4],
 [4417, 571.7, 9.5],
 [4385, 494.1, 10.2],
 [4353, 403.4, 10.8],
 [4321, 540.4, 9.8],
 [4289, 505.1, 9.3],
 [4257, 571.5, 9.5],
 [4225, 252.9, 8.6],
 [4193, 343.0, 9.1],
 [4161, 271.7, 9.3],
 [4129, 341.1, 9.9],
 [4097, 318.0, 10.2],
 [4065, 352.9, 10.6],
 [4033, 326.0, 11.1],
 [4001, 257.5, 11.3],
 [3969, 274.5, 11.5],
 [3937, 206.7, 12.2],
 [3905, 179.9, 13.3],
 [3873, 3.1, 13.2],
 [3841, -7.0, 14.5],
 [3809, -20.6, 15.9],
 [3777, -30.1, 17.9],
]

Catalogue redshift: 0.12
